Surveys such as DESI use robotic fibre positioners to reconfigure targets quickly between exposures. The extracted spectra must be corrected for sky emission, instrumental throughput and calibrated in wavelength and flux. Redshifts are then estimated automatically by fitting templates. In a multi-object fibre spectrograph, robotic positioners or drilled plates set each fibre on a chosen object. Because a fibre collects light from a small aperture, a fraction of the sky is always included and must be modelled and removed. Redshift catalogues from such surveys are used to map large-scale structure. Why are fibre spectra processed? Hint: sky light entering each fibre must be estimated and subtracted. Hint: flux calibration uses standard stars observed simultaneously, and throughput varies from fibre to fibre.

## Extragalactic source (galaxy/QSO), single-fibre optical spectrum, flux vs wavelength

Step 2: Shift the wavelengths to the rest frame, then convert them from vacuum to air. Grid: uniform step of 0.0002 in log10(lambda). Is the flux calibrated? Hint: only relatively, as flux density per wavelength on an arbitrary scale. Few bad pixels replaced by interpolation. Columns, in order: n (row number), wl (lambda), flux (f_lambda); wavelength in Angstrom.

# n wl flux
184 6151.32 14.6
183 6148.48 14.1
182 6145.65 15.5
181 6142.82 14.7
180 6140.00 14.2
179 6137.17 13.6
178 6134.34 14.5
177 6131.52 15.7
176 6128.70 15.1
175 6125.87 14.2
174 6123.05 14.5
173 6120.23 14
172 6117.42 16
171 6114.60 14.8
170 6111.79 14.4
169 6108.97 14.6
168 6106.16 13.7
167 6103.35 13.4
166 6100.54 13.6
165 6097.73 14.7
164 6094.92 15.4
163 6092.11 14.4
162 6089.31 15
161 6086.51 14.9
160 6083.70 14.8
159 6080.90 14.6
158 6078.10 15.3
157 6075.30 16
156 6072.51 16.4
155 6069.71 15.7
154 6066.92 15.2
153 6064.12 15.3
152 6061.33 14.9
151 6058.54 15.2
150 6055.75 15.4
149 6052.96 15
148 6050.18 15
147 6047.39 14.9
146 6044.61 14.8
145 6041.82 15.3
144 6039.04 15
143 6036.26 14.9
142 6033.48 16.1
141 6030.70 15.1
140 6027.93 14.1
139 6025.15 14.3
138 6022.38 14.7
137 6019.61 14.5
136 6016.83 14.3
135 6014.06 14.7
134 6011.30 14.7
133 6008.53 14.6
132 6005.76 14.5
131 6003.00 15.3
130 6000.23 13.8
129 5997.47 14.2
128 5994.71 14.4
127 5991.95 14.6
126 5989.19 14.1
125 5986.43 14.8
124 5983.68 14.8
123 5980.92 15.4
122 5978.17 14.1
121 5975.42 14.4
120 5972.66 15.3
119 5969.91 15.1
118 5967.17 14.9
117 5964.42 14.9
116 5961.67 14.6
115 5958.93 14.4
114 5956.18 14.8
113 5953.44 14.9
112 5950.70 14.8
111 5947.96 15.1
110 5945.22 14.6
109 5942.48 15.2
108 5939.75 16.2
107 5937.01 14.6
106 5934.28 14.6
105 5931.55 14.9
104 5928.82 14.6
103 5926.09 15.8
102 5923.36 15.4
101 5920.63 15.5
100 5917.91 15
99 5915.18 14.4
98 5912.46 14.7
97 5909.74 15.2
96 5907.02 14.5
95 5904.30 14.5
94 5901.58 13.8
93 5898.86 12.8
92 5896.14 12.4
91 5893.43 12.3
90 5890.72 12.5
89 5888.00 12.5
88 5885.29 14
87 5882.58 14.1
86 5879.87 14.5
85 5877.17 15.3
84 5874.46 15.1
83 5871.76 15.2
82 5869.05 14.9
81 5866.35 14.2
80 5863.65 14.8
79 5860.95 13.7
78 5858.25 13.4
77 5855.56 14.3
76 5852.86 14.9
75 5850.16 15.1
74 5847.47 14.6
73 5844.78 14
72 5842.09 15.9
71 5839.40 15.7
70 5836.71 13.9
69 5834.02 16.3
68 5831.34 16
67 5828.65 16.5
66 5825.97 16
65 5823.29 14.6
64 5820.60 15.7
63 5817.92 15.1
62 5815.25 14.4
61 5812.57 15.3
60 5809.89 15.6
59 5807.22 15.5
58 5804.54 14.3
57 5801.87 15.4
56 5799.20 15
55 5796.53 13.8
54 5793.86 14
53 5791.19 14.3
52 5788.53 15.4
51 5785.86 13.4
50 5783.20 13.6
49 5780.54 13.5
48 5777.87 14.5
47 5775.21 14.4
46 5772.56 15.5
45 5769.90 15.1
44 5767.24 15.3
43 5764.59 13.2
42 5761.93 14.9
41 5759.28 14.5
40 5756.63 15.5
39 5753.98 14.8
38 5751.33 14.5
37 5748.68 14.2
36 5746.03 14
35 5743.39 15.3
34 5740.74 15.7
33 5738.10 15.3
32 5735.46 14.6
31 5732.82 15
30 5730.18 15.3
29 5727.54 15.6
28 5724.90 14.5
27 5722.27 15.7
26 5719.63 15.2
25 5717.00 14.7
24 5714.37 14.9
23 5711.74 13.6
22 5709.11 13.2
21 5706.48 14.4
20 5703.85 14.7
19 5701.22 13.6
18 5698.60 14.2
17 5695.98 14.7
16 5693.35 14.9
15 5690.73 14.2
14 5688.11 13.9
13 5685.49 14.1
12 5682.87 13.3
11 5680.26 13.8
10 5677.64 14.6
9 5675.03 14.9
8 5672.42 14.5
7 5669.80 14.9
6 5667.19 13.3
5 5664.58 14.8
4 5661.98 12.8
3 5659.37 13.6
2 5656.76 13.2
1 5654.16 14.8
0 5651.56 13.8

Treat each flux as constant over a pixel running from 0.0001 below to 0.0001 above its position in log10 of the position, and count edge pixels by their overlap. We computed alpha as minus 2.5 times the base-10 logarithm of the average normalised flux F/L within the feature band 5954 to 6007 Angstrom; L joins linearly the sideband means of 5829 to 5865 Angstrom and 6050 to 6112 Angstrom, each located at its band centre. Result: 0.02 mag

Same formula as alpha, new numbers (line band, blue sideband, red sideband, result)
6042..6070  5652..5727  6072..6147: -0.034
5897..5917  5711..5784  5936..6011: 0.039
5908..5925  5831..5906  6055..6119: -0.045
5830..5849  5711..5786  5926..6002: -0.033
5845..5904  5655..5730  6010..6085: 0.050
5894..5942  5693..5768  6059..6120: 0.013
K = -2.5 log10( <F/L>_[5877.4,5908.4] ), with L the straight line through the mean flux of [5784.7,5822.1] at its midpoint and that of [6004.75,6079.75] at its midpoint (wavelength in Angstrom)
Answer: 0.11 mag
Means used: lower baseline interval 14.8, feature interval 13.5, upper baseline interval 15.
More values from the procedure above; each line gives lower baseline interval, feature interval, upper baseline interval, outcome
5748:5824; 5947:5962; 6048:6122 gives 0.00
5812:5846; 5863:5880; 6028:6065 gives 0.03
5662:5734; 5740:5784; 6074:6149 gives -0.01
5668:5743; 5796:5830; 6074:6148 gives -0.04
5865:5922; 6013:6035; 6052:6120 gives 0.00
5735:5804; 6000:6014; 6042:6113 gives 0.01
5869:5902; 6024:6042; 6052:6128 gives -0.03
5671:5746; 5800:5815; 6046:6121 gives -0.04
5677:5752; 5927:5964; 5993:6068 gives -0.01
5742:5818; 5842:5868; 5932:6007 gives 0.02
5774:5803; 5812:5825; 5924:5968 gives -0.05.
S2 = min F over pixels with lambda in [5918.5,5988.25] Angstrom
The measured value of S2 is 14.1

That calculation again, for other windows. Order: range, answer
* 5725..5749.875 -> 14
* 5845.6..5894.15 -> 12.3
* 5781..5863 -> 13.4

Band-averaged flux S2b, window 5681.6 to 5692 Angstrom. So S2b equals 13.9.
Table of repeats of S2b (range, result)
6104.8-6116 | 14.4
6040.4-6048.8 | 15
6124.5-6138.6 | 14.6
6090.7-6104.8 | 14.3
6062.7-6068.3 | 15.2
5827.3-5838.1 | 15.7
